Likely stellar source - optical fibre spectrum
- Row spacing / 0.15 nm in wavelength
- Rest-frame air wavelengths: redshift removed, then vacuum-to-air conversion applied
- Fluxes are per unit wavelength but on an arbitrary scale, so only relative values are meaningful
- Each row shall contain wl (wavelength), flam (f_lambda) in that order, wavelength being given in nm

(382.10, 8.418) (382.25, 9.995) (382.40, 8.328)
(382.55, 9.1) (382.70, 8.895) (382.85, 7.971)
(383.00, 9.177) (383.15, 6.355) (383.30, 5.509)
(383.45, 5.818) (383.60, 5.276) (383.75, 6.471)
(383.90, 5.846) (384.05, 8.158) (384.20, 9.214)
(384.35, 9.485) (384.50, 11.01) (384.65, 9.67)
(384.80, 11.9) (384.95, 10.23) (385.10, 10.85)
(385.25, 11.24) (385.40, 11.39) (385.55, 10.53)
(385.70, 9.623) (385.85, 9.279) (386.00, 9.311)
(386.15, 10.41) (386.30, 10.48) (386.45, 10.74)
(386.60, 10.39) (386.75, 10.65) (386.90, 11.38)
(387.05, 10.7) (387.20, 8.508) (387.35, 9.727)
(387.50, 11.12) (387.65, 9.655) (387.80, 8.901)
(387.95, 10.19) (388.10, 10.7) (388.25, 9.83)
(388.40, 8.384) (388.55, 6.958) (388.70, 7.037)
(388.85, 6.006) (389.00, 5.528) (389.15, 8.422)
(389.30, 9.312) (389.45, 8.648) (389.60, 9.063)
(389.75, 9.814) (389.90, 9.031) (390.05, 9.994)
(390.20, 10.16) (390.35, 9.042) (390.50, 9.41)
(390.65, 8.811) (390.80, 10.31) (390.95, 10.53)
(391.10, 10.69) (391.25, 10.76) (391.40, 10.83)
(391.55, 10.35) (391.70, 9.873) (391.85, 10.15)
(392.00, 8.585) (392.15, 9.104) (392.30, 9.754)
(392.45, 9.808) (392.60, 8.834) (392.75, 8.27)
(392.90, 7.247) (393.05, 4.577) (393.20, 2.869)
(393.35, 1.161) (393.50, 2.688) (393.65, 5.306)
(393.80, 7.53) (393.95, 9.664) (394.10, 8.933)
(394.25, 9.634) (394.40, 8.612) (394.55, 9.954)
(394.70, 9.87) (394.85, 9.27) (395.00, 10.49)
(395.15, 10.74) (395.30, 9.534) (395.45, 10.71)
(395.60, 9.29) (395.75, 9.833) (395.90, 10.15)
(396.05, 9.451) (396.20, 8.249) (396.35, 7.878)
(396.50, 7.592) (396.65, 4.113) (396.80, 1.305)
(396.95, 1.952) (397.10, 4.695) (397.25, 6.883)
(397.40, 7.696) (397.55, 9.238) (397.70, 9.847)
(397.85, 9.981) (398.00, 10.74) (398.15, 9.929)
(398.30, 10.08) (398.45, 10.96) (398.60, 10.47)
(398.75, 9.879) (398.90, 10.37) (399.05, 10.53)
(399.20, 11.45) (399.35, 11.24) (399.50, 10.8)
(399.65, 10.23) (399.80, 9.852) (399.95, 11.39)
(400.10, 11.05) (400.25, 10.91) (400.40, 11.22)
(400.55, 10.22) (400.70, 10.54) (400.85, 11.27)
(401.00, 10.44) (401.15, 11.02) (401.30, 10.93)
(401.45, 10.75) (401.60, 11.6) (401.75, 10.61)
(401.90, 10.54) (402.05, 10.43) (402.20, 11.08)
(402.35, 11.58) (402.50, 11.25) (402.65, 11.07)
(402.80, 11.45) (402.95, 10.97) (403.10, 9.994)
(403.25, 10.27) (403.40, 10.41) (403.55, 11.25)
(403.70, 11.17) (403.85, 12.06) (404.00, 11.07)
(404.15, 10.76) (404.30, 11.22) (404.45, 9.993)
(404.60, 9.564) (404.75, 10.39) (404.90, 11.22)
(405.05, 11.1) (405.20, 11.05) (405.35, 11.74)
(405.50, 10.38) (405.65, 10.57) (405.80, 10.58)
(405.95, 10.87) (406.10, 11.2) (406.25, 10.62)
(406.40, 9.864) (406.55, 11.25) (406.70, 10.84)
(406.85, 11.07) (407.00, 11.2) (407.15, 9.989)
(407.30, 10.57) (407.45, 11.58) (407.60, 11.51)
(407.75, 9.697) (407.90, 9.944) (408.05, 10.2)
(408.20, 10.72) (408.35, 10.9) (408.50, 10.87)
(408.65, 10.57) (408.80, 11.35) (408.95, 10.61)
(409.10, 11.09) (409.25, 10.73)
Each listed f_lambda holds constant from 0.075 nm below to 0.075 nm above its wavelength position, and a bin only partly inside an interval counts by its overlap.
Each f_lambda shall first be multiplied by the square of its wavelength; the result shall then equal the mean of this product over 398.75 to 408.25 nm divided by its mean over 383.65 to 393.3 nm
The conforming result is 1.3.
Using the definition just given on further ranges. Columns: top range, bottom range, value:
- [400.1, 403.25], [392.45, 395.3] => 1.48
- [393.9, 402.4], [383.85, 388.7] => 1.04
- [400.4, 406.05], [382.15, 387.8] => 1.28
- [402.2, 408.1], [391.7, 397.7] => 1.46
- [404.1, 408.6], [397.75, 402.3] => 1.03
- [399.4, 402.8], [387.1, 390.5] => 1.29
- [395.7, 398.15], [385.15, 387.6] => 0.77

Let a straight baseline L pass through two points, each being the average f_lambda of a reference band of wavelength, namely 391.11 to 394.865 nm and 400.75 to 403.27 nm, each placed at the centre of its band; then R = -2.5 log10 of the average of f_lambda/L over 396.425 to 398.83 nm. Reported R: 0.22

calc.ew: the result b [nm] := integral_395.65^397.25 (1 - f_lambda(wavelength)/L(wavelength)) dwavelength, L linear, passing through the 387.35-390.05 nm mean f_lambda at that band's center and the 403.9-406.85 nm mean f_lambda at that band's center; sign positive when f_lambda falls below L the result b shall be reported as 0.51 nm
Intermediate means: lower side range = 8.8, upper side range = 10.8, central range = 6.58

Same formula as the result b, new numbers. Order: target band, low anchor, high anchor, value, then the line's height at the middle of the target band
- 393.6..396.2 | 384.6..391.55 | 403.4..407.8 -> 0.203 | 10.1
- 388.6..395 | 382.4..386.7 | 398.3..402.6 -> 0.890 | 9.86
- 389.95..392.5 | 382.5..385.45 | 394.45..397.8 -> -0.469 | 8.35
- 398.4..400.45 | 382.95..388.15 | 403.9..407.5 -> -0.074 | 10.4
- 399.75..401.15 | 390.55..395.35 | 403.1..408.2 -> -0.132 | 9.86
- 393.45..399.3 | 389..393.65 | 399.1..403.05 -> 0.670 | 9.75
